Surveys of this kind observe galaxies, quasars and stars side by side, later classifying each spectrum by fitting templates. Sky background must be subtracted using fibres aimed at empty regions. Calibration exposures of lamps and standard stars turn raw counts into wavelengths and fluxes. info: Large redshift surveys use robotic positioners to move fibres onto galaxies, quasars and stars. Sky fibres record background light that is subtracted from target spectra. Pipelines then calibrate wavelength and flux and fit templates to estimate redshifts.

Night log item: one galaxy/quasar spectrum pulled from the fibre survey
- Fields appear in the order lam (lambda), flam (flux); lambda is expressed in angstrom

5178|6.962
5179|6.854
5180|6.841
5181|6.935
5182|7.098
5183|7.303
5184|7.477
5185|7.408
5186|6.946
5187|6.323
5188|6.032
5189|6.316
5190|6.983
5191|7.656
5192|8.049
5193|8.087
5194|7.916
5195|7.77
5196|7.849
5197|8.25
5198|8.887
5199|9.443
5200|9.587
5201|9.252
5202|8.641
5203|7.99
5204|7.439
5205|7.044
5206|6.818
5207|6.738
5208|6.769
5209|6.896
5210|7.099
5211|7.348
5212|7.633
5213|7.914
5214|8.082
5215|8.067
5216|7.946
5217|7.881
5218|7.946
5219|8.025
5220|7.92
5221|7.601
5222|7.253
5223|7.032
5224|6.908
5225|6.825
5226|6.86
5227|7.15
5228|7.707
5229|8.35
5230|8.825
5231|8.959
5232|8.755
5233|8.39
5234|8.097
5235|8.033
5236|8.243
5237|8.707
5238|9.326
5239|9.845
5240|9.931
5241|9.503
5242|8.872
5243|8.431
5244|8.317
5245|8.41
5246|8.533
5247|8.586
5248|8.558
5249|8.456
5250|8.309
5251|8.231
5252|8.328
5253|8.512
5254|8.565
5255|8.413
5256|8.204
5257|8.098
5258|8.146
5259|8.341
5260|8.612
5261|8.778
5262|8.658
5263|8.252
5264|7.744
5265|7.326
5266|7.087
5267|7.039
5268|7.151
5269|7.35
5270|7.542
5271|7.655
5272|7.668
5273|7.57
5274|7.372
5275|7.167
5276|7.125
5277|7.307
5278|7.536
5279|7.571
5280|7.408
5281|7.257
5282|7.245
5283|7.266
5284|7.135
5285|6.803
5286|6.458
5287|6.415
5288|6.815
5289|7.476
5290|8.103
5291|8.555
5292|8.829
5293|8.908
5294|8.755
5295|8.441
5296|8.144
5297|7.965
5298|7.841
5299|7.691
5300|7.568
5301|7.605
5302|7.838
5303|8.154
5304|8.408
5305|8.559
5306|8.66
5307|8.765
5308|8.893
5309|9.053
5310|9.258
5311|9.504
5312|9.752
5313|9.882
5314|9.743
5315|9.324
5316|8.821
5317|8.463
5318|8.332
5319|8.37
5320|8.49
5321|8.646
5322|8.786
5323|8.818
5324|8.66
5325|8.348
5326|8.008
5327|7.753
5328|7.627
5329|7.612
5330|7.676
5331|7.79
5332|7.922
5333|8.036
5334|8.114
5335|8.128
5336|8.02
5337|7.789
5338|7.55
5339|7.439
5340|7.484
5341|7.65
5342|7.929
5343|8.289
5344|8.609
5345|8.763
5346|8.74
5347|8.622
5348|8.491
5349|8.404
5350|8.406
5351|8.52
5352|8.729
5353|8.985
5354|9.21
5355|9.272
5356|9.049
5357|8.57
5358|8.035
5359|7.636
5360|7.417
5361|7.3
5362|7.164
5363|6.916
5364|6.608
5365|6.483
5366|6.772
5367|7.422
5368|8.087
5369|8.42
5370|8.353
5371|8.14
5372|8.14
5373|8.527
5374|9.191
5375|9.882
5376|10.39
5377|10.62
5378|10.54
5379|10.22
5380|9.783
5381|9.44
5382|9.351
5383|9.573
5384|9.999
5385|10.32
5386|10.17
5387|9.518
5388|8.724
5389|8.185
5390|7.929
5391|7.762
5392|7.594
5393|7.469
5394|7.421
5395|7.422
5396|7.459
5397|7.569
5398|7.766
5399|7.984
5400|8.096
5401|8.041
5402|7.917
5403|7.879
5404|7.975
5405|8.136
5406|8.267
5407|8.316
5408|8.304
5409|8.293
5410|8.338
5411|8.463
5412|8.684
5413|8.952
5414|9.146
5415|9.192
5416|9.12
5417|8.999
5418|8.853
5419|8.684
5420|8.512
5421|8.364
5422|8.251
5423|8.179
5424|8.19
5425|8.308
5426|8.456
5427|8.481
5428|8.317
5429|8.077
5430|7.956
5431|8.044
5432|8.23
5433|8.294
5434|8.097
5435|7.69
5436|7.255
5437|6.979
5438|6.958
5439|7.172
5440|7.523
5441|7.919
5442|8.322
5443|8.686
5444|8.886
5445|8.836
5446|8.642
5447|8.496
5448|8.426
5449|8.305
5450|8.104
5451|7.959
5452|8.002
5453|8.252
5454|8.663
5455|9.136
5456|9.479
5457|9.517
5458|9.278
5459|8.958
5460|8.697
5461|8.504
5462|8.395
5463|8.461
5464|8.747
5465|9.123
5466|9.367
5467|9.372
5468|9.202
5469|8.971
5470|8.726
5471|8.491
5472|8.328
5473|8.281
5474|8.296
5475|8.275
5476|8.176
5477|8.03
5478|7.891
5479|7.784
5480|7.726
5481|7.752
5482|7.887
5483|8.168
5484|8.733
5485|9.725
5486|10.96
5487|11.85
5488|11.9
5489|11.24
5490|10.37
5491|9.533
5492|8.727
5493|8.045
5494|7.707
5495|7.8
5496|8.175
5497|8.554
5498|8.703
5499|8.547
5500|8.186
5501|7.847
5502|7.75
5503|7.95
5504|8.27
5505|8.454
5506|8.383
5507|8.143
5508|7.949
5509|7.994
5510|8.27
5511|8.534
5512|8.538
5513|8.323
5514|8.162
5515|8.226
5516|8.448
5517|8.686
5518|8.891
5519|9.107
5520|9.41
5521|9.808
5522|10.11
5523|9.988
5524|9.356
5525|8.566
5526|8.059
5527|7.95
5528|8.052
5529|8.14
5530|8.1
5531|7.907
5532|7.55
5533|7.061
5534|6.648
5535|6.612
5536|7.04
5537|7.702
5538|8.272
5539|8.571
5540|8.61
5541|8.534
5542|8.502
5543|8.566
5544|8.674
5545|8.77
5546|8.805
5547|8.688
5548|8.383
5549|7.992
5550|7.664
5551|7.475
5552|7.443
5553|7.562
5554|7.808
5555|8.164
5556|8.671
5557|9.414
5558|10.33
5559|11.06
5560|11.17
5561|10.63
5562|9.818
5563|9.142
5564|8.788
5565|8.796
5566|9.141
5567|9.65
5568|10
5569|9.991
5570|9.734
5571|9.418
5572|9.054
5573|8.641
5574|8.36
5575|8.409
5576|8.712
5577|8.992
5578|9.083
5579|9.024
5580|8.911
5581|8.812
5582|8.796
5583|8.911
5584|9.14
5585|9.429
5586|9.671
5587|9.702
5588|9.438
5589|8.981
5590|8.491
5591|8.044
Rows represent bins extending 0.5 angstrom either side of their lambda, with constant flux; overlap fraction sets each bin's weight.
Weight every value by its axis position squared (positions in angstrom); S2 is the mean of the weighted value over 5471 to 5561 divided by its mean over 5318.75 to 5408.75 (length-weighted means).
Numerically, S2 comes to 1.09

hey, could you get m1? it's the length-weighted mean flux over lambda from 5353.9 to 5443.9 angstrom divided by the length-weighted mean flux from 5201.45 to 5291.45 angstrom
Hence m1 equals 1.06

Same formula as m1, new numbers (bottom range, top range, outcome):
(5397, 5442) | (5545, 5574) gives 1.10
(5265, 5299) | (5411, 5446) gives 1.10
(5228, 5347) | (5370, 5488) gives 1.05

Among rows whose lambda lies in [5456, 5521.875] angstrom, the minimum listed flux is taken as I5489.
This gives 7.707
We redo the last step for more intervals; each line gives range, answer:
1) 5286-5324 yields 6.415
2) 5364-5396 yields 6.483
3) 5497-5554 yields 6.612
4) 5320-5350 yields 7.439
